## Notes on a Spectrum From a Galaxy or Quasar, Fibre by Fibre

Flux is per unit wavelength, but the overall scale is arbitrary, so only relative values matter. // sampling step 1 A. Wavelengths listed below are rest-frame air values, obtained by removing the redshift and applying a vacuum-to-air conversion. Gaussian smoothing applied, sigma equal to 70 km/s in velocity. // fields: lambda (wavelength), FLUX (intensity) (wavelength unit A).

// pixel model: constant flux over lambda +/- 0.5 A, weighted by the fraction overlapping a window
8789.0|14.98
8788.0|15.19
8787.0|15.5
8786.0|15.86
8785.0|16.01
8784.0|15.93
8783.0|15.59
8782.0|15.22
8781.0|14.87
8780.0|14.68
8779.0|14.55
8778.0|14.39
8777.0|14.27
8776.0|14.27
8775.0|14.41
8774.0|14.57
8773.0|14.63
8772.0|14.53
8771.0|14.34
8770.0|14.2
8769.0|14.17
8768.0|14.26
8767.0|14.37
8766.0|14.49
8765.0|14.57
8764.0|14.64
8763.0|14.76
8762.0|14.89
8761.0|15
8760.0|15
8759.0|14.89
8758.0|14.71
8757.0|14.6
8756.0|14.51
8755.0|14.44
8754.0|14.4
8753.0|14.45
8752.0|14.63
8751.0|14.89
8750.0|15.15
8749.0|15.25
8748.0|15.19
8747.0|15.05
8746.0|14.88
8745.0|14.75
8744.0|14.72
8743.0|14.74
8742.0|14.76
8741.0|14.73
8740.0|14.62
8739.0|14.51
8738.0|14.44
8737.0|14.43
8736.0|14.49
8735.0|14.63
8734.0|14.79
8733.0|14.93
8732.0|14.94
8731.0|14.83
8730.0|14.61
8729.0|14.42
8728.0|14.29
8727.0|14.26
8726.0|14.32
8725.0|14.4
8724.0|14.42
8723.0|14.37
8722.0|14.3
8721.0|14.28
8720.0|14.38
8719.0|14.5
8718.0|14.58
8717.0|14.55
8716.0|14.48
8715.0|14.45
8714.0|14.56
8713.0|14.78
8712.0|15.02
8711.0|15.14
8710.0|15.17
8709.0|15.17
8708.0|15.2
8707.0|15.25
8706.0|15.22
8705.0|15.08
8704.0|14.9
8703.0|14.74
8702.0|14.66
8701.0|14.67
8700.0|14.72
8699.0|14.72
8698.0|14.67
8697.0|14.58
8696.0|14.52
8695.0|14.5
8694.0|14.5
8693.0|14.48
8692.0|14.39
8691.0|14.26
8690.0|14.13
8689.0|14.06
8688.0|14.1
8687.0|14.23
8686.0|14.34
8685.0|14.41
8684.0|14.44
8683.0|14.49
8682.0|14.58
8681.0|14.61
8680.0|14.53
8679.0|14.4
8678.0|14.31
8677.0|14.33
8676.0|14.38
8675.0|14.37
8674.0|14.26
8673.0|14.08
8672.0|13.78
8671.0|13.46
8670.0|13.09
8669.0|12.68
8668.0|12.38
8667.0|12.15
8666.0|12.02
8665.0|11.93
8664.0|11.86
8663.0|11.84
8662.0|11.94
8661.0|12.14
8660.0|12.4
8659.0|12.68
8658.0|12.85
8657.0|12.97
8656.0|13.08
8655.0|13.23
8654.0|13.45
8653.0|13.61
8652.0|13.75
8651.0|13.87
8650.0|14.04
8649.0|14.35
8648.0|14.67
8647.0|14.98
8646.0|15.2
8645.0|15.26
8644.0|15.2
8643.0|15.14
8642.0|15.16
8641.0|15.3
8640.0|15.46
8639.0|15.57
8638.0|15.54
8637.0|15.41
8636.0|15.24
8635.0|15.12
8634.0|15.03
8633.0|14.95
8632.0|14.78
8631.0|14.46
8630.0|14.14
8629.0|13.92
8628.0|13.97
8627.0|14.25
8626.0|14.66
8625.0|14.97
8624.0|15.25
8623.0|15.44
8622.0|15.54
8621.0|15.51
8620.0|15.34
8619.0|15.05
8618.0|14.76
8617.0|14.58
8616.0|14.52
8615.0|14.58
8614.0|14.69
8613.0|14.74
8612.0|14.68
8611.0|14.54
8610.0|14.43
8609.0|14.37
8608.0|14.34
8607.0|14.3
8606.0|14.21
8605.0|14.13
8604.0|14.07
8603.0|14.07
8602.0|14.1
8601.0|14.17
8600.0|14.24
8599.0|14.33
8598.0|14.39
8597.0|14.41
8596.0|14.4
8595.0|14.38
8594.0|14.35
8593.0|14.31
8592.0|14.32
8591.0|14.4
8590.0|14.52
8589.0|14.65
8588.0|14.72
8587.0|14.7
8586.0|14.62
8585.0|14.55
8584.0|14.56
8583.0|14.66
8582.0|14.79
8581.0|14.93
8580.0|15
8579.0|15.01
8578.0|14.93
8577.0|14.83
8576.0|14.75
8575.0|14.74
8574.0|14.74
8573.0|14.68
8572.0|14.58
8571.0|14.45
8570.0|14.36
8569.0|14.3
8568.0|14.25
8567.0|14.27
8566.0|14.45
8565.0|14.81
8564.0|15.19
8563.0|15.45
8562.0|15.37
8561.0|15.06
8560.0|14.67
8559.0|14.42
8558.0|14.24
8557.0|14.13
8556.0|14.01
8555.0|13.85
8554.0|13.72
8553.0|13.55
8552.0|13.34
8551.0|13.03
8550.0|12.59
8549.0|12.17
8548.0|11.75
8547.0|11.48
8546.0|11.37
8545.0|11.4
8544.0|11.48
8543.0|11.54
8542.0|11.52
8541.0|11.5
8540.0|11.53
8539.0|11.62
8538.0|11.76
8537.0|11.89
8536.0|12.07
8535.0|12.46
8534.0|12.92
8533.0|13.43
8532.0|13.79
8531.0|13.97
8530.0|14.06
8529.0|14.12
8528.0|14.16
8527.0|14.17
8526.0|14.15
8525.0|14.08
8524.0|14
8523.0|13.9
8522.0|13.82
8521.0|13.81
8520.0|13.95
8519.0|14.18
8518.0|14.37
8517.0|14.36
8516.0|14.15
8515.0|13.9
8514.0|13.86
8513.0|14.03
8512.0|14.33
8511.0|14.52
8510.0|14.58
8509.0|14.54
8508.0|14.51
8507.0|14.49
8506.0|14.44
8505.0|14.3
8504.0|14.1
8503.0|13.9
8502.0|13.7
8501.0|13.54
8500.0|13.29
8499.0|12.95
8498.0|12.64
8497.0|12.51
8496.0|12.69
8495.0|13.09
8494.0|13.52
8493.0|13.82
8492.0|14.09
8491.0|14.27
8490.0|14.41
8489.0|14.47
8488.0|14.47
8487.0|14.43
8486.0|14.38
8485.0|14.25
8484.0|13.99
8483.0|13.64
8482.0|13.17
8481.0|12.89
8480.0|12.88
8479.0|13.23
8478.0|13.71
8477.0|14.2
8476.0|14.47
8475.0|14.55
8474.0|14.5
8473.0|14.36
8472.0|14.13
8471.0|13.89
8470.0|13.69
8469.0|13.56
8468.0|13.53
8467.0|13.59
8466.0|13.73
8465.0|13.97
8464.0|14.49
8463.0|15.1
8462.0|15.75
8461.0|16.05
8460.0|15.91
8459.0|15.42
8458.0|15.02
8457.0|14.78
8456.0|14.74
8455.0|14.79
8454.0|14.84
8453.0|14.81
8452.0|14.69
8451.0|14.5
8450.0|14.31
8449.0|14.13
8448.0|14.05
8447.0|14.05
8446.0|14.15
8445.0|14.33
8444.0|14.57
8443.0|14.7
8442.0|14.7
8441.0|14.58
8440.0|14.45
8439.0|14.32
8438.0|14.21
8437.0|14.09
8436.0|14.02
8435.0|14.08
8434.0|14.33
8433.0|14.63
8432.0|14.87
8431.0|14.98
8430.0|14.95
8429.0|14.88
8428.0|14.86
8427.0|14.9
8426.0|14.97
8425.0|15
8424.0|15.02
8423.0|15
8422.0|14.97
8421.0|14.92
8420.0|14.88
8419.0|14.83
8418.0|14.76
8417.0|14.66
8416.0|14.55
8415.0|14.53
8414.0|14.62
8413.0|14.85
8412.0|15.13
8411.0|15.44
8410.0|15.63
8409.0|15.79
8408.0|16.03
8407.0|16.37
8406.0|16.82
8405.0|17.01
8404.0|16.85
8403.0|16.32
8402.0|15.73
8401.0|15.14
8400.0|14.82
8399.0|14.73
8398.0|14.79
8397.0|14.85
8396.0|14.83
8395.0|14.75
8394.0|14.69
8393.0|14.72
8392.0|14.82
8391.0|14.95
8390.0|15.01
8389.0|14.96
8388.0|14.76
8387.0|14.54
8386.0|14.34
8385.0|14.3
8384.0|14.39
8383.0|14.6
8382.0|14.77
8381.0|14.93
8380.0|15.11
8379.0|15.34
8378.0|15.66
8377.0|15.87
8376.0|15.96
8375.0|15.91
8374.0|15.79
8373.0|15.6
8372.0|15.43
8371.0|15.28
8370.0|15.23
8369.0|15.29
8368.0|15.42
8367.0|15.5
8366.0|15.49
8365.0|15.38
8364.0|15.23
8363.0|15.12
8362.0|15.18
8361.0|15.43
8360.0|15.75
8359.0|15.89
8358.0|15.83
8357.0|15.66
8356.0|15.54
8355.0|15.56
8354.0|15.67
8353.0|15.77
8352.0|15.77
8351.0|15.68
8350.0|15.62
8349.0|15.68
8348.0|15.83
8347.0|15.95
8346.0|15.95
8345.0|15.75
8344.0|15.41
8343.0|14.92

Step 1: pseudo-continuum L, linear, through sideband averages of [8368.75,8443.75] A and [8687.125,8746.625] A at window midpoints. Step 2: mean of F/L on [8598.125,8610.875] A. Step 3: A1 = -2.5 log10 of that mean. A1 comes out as 0.04 mag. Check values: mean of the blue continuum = 15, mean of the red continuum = 14.6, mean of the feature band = 14.2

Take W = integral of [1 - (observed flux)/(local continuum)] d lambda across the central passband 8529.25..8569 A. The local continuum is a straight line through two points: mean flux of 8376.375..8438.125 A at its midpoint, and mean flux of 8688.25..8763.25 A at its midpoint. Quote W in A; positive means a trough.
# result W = 4.5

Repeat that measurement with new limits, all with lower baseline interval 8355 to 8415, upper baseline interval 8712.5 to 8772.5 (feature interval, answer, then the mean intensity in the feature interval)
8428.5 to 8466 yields 1.4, 14.6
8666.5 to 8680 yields 1.0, 13.7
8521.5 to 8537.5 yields 1.6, 13.6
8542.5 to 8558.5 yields 2.4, 12.7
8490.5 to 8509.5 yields 1.7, 13.7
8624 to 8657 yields 0.5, 14.6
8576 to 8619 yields 1.1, 14.5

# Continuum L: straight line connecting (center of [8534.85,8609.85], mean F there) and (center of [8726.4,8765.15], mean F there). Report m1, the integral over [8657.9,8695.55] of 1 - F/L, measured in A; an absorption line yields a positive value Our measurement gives 2.0 A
